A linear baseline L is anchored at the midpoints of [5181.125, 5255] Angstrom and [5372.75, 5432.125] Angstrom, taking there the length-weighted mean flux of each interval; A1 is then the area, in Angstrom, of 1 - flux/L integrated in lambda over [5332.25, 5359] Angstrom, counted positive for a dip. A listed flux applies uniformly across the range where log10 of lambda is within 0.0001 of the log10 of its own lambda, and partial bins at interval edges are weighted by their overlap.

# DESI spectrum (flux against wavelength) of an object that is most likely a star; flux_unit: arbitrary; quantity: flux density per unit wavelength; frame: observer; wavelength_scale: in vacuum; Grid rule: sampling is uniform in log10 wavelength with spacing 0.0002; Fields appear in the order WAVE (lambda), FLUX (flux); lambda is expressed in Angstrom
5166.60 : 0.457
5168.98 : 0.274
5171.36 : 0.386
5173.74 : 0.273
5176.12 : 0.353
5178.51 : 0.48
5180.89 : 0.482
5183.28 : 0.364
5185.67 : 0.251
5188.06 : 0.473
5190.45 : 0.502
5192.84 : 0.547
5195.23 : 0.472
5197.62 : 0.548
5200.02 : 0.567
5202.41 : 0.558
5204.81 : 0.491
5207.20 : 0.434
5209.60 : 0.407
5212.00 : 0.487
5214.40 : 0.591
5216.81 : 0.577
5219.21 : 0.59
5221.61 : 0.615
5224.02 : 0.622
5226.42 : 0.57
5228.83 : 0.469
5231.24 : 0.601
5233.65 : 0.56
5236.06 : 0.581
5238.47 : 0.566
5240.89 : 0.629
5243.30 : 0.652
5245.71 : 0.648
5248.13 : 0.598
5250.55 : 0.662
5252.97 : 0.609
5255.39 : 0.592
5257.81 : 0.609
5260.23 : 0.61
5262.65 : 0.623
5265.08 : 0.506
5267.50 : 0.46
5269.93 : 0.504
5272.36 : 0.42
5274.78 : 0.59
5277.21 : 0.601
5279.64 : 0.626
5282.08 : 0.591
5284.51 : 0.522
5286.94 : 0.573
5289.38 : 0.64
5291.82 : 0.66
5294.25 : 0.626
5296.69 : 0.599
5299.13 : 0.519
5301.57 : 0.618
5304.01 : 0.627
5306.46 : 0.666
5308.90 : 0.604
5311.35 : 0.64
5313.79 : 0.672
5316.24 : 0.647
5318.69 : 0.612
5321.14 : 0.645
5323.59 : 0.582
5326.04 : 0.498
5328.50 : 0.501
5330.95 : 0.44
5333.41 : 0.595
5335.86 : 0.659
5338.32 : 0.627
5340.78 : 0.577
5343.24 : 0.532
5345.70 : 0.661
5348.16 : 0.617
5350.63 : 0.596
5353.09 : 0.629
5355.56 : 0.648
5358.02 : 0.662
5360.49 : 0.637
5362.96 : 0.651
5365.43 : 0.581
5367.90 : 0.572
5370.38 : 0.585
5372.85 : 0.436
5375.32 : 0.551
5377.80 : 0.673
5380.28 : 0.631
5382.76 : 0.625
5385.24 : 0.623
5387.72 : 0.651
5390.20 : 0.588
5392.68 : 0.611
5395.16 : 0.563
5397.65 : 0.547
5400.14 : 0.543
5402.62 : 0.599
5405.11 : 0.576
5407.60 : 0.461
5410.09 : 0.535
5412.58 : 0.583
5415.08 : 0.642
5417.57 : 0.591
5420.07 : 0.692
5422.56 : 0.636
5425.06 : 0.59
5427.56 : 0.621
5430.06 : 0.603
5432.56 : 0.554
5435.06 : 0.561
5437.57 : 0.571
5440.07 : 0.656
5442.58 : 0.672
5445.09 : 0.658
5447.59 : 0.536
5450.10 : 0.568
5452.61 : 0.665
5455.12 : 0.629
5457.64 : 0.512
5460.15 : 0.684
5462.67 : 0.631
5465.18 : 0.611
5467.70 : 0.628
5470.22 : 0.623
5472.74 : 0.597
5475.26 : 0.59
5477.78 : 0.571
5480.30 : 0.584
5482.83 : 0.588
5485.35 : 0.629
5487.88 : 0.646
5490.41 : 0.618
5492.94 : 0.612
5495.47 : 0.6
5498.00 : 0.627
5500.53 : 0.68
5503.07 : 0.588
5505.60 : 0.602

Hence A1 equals -1.9 Angstrom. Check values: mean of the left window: 0.541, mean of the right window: 0.593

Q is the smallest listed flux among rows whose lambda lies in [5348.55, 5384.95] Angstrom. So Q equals 0.436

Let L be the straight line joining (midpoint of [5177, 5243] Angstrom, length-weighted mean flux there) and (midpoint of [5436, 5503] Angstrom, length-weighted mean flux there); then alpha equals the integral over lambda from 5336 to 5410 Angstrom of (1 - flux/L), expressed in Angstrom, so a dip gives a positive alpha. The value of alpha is -2.0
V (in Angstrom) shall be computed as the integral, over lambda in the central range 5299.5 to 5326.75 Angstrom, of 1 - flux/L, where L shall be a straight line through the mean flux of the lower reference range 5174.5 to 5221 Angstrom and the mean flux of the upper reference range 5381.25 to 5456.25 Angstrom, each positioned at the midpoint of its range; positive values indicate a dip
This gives -3.8 Angstrom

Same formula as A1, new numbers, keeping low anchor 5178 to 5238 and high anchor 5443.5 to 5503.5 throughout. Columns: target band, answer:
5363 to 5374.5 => 0.37 Angstrom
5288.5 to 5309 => -2.62 Angstrom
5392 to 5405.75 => 0.31 Angstrom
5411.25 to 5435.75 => -0.59 Angstrom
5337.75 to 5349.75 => -0.78 Angstrom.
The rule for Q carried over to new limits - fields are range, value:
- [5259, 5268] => 0.46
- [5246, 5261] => 0.592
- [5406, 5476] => 0.461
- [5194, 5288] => 0.407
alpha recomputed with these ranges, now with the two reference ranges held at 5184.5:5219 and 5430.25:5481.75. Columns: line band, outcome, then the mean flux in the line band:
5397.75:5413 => 0.9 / 0.548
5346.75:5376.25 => -1.8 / 0.598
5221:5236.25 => -1.9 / 0.572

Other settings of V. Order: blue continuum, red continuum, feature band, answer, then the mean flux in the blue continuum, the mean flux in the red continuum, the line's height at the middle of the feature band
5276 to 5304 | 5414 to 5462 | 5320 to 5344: 1.5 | 0.599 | 0.613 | 0.603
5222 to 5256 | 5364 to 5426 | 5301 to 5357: -1.2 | 0.598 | 0.588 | 0.592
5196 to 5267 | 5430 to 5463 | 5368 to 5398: 0.2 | 0.57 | 0.607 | 0.596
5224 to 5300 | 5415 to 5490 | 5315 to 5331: 0.6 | 0.582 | 0.611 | 0.591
